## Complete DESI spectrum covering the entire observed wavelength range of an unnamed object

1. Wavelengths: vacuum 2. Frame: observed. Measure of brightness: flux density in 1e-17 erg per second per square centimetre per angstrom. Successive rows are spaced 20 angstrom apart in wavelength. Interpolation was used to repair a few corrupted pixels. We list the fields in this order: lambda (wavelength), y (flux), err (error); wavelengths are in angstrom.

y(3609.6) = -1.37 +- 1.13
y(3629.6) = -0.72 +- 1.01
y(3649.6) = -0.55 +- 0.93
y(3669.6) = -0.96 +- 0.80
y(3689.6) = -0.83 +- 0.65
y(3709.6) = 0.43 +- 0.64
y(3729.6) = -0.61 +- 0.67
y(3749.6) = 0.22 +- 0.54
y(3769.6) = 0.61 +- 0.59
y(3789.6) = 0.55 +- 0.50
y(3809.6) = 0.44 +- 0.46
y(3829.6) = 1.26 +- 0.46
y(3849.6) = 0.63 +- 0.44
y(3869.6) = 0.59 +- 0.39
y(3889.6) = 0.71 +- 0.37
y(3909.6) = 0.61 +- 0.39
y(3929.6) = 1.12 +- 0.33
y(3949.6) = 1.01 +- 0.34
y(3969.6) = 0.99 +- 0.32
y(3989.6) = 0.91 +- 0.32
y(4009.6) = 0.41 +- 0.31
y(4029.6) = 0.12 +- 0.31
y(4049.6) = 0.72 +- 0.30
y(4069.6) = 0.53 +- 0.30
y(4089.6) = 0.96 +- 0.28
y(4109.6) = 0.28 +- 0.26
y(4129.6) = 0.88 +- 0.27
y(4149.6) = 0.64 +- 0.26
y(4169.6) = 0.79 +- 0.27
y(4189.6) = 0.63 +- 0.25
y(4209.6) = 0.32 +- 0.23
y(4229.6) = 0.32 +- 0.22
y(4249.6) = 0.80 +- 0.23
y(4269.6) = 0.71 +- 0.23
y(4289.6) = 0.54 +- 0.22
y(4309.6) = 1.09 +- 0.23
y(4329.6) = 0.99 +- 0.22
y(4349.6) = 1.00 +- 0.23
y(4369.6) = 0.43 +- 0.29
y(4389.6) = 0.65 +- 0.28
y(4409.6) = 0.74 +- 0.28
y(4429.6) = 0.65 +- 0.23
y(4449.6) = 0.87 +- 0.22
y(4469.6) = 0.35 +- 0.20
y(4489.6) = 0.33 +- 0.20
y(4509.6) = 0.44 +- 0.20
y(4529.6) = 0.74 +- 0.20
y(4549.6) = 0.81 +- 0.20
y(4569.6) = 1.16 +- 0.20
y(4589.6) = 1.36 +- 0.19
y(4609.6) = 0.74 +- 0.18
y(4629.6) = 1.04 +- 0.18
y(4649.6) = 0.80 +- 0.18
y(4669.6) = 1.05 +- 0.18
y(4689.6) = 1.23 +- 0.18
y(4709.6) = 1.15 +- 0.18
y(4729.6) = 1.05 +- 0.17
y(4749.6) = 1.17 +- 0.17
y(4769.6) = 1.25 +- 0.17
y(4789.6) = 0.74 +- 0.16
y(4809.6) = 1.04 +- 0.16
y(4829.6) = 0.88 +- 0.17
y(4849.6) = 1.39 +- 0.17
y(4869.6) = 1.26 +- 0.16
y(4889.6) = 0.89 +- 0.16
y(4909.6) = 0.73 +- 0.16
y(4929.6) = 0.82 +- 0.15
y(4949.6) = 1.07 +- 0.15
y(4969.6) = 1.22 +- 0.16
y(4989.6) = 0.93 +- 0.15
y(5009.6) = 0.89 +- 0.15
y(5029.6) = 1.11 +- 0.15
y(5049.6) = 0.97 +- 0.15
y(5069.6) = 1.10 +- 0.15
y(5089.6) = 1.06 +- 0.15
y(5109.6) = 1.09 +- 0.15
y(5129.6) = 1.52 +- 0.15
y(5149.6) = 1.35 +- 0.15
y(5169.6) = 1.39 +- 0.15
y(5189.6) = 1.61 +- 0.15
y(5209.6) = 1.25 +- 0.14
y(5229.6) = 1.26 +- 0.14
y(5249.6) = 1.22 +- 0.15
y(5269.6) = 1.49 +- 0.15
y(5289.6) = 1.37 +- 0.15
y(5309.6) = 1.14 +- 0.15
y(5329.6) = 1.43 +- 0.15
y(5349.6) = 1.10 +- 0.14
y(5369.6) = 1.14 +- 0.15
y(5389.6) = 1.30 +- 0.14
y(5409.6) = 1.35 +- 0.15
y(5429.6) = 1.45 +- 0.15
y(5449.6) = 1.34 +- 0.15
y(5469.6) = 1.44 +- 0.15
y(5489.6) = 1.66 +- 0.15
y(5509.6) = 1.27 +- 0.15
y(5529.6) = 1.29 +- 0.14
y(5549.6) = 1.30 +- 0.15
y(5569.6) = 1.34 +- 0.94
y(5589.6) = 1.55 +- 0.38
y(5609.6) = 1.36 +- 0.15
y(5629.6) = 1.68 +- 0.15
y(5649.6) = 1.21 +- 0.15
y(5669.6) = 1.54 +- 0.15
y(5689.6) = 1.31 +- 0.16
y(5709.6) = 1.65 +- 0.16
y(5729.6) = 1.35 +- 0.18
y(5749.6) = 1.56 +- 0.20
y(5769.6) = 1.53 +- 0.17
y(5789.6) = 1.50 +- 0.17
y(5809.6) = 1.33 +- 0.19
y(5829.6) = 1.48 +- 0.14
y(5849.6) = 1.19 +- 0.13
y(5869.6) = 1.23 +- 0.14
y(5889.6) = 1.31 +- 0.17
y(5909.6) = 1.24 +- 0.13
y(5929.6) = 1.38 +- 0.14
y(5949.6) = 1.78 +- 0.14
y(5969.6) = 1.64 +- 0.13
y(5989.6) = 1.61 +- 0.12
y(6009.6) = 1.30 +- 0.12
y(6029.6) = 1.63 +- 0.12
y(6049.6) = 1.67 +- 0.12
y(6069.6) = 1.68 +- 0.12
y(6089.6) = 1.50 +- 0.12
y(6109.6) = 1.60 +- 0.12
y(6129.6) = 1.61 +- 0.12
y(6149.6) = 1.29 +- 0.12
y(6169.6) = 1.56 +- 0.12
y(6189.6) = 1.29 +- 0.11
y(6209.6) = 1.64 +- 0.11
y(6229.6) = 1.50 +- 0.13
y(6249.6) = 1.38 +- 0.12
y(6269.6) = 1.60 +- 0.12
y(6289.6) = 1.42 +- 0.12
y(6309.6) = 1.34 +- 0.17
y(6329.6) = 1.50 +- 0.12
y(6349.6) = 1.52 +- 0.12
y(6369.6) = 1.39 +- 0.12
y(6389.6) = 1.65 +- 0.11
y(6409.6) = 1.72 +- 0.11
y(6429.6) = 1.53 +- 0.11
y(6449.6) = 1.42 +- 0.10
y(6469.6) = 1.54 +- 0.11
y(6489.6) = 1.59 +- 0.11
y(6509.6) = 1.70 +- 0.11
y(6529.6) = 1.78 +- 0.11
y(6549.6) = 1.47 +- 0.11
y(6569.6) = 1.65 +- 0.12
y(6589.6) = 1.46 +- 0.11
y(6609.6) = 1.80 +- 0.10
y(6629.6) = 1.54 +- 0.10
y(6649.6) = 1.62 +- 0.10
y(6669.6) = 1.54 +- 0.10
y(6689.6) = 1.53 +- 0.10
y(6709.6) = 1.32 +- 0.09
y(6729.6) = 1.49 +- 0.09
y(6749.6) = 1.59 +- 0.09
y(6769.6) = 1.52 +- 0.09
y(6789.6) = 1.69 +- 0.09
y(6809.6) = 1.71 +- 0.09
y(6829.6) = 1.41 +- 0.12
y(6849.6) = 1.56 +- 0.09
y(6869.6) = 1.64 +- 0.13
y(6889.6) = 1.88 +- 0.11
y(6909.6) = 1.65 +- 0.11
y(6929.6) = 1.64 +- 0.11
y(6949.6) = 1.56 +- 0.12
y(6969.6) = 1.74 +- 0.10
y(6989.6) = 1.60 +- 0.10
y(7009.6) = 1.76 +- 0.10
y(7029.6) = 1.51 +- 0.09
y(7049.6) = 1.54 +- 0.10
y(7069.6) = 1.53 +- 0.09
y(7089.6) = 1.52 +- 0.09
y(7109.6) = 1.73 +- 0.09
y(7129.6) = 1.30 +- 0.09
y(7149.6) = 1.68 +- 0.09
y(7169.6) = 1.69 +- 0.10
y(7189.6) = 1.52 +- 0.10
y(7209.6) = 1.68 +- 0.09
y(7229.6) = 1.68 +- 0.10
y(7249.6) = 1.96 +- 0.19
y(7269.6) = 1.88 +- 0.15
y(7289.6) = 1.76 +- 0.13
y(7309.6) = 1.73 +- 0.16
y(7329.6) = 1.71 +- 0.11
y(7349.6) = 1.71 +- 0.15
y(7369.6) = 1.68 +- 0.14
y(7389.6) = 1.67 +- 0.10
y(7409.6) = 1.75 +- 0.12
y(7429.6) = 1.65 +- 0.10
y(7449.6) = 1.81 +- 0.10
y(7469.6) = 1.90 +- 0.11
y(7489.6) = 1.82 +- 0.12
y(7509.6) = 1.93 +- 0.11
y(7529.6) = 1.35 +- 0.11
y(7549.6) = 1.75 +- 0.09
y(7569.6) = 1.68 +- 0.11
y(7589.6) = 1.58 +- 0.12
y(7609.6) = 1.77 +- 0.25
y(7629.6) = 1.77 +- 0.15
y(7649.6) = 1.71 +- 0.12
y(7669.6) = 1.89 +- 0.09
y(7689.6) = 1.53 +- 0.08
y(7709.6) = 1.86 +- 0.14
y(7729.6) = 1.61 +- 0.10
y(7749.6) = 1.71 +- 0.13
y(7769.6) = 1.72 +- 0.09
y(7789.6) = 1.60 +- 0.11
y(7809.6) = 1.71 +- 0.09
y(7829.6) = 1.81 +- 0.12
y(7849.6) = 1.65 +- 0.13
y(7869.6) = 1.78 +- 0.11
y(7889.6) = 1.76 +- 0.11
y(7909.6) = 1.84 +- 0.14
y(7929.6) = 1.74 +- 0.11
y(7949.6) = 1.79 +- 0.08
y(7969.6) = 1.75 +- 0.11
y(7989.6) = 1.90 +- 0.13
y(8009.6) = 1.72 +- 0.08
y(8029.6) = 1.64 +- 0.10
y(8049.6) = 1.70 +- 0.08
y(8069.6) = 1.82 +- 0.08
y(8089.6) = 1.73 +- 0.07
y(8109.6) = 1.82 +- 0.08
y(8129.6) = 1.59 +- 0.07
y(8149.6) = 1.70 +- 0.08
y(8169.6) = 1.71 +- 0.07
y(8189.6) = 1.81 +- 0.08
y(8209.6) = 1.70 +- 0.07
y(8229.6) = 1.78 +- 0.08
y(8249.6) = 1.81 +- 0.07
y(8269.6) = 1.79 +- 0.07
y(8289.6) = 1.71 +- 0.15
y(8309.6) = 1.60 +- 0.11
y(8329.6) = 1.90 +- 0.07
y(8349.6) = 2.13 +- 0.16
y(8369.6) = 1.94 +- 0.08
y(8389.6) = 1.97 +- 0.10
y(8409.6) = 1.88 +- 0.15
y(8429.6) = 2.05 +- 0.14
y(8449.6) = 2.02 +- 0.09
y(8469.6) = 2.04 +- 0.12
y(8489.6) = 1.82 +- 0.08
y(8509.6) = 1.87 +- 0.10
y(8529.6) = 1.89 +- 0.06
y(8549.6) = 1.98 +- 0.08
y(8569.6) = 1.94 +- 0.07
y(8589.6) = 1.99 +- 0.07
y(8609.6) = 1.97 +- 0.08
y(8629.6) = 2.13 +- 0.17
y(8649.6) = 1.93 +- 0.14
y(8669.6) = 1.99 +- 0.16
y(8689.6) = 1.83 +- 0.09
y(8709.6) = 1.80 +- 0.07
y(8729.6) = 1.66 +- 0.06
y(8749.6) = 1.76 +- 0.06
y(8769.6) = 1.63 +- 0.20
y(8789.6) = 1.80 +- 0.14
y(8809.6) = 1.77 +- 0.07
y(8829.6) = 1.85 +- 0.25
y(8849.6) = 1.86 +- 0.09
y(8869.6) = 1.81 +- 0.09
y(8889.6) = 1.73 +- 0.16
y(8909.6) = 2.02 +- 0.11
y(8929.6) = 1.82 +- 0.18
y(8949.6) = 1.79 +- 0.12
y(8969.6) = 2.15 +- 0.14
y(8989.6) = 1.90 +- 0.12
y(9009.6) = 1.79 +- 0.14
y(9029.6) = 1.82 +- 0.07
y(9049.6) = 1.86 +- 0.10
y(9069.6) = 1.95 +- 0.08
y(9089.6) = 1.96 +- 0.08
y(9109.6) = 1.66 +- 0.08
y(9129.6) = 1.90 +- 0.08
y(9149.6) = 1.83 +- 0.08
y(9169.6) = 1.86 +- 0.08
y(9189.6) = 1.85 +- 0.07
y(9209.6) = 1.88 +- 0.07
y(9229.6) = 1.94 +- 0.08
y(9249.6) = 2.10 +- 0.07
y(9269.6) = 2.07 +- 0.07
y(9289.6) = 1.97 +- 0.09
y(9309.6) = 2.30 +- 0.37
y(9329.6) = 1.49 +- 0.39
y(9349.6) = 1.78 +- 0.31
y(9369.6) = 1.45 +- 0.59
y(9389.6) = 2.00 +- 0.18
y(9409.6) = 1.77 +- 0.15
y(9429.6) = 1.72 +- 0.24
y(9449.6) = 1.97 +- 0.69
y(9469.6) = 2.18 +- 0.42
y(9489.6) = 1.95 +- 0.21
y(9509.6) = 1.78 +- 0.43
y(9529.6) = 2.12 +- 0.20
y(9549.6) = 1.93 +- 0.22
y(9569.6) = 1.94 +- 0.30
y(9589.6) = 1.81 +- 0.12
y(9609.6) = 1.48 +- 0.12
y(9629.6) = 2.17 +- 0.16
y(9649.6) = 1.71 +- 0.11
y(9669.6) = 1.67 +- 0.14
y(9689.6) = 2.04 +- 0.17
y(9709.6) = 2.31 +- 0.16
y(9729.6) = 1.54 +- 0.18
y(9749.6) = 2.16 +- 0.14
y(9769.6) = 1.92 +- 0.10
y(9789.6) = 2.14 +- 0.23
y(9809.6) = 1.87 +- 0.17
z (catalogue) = 0.14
